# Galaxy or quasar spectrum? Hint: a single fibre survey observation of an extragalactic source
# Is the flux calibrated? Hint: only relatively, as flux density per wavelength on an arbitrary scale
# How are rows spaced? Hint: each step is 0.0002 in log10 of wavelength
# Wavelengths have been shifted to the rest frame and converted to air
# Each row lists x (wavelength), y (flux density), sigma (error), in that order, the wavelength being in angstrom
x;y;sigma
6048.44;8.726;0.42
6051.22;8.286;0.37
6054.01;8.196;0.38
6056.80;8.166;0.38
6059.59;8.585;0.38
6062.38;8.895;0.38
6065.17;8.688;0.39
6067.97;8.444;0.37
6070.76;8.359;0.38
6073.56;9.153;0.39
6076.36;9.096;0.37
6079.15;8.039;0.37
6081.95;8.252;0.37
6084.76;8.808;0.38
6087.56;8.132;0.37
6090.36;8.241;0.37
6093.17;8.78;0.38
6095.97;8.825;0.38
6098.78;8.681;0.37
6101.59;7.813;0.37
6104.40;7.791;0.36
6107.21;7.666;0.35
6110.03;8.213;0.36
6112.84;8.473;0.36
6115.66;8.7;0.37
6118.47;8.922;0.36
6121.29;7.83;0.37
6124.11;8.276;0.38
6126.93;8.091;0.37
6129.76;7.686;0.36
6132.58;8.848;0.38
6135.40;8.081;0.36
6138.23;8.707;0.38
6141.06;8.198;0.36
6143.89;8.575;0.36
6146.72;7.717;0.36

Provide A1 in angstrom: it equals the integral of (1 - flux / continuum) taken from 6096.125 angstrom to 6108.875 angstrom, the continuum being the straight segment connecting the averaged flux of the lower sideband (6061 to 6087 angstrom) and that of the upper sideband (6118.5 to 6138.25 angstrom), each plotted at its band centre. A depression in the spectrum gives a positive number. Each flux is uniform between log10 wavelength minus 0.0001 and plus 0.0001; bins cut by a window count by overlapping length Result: 0.5 angstrom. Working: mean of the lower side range 8.62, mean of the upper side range 8.23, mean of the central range 8.07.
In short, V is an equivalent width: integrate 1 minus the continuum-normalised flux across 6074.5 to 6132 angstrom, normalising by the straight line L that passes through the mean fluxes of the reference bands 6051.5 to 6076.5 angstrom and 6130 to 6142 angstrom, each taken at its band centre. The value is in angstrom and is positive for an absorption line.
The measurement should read 1.0 angstrom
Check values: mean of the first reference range 8.58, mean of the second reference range 8.39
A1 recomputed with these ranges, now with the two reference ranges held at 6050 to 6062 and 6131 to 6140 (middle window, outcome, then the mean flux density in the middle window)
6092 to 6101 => -0.3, 8.68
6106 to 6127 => 0.5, 8.29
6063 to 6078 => -0.6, 8.75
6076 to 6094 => 0.0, 8.43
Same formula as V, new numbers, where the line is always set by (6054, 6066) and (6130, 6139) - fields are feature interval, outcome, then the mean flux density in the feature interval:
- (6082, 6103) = 0.1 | 8.45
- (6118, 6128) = 0.3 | 8.22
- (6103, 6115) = 0.5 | 8.07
